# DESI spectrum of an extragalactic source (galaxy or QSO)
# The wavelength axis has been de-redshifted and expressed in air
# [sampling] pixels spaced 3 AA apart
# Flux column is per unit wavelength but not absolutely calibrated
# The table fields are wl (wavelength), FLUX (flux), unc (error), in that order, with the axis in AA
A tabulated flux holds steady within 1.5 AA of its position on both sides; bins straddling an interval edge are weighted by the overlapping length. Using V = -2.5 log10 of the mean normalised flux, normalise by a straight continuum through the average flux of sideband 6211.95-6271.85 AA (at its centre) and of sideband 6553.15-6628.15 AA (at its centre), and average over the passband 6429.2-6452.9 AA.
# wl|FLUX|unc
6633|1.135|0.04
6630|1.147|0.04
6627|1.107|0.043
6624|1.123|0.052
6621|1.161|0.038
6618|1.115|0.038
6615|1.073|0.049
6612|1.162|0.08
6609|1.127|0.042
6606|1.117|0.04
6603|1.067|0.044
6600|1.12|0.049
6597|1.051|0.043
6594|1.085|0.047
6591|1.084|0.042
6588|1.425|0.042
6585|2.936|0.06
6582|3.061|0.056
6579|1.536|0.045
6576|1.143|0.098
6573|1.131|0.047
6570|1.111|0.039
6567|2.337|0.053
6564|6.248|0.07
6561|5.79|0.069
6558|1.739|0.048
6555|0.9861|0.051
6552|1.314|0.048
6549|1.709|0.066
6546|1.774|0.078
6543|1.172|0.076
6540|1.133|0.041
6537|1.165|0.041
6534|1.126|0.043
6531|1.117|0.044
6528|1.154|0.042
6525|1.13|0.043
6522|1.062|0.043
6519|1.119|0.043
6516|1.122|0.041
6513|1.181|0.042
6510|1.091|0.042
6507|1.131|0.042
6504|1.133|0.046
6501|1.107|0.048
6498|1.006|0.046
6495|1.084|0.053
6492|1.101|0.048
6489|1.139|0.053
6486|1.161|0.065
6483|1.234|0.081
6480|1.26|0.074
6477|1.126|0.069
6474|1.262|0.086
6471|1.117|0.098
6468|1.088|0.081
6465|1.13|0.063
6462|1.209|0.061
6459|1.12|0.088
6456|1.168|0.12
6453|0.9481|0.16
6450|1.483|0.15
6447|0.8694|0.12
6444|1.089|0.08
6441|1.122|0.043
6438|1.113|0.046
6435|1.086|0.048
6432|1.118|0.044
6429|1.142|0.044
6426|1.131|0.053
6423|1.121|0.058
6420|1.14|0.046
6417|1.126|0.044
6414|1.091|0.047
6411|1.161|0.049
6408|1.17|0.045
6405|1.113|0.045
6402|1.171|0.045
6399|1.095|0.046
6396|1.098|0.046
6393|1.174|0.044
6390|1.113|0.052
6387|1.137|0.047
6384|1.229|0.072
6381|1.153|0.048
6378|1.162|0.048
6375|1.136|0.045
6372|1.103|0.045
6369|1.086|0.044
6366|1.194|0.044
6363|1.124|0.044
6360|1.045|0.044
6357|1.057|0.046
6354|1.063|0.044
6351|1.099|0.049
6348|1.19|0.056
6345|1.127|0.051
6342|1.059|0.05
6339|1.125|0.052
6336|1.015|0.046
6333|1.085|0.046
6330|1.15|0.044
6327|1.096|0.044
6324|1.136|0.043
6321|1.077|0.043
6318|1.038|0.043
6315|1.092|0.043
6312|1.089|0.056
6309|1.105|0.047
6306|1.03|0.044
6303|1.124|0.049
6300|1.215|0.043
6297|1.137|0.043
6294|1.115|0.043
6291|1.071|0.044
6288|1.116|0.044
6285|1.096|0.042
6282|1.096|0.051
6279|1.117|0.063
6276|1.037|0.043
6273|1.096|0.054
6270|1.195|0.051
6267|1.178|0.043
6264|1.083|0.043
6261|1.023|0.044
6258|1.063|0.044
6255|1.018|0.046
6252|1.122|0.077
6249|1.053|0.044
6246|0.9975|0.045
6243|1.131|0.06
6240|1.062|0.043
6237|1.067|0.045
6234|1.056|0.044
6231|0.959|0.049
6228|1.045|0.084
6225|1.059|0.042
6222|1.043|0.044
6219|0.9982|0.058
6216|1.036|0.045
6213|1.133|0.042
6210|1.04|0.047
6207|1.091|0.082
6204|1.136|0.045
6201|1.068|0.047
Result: 0.29 mag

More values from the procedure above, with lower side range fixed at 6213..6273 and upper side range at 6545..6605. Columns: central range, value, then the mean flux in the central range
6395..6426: 0.33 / 1.13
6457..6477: 0.41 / 1.15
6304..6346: 0.19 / 1.09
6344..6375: 0.24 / 1.11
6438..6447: 0.45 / 1.07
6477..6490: 0.40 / 1.19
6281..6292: 0.08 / 1.1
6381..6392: 0.25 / 1.16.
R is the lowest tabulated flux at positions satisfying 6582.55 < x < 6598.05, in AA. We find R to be 1.051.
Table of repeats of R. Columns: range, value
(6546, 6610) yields 0.9861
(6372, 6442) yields 1.086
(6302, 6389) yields 1.015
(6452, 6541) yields 0.9481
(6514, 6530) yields 1.062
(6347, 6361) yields 1.045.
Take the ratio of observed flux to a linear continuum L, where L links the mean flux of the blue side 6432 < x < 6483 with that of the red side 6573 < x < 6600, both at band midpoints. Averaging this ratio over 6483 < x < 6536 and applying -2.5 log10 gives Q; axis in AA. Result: 0.18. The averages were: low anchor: 1.14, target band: 1.12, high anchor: 1.61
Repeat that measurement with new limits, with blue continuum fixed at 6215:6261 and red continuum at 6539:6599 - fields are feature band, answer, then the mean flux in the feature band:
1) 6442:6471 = 0.43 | 1.12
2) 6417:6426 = 0.36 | 1.13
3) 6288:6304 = 0.07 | 1.13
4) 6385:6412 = 0.30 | 1.14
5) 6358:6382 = 0.26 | 1.12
